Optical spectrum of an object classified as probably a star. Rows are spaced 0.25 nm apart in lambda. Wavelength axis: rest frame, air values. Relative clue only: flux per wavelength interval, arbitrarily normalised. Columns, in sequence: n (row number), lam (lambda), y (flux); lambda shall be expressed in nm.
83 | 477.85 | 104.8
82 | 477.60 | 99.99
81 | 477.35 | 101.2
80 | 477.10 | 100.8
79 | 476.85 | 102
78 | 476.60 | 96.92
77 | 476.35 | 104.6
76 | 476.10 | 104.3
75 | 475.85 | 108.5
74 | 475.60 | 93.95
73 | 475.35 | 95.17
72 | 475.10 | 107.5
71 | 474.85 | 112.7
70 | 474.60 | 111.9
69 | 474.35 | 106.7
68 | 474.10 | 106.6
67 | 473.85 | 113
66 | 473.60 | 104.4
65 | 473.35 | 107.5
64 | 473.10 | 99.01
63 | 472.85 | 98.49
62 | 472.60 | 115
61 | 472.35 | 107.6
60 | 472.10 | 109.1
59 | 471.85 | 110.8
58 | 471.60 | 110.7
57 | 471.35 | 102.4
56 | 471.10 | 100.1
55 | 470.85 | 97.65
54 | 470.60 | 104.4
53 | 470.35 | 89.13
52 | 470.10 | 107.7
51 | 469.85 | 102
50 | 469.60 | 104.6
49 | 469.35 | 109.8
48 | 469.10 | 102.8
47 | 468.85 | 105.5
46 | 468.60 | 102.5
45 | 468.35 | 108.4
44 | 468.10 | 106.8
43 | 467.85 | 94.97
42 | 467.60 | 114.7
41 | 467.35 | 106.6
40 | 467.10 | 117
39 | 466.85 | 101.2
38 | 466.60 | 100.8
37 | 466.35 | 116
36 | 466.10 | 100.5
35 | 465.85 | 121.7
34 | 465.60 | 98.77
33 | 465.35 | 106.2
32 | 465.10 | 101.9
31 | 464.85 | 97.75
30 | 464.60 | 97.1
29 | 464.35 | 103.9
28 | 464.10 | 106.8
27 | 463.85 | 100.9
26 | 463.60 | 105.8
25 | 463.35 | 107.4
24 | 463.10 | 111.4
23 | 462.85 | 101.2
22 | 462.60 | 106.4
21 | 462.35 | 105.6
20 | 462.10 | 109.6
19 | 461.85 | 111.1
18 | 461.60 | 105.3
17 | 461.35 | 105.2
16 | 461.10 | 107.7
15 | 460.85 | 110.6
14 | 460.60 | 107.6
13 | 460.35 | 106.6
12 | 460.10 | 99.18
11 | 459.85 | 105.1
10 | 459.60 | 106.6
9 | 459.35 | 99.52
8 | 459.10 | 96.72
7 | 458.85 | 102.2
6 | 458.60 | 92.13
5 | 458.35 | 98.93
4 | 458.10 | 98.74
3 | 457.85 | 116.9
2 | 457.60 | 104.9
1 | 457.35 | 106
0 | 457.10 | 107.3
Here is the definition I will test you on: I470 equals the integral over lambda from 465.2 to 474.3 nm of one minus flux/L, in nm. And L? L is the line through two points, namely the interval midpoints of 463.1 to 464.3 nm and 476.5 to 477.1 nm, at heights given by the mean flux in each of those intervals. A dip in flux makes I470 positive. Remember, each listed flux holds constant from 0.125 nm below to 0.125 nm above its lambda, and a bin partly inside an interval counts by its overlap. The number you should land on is -0.234 nm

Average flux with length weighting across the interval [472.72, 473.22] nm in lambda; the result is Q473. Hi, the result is 98.9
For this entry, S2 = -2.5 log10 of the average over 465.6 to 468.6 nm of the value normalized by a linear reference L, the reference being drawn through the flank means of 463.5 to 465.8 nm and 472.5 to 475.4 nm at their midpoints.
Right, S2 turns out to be -0.038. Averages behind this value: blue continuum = 103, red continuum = 107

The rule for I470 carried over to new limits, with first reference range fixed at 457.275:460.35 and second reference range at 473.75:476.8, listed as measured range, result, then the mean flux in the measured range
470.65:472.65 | -0.035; 106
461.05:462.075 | -0.047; 108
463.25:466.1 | -0.024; 104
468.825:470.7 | 0.018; 103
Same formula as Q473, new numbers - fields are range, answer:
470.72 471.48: 100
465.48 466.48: 109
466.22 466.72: 108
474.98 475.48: 101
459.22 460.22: 103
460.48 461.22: 109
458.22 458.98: 97.8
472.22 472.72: 111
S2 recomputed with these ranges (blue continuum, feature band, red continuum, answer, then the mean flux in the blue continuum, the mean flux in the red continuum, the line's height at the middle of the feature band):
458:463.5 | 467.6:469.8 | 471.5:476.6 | 0.00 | 104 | 106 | 105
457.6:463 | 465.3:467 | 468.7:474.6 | -0.02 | 104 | 105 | 105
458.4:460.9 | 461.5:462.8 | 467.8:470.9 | -0.05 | 102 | 103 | 102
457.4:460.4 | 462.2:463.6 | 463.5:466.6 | -0.03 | 102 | 105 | 104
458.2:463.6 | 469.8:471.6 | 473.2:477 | 0.04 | 105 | 105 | 105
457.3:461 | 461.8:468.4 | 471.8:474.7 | -0.01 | 103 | 107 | 105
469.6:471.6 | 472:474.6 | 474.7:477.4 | -0.05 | 101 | 103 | 102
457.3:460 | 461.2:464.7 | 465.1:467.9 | -0.01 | 102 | 107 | 105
